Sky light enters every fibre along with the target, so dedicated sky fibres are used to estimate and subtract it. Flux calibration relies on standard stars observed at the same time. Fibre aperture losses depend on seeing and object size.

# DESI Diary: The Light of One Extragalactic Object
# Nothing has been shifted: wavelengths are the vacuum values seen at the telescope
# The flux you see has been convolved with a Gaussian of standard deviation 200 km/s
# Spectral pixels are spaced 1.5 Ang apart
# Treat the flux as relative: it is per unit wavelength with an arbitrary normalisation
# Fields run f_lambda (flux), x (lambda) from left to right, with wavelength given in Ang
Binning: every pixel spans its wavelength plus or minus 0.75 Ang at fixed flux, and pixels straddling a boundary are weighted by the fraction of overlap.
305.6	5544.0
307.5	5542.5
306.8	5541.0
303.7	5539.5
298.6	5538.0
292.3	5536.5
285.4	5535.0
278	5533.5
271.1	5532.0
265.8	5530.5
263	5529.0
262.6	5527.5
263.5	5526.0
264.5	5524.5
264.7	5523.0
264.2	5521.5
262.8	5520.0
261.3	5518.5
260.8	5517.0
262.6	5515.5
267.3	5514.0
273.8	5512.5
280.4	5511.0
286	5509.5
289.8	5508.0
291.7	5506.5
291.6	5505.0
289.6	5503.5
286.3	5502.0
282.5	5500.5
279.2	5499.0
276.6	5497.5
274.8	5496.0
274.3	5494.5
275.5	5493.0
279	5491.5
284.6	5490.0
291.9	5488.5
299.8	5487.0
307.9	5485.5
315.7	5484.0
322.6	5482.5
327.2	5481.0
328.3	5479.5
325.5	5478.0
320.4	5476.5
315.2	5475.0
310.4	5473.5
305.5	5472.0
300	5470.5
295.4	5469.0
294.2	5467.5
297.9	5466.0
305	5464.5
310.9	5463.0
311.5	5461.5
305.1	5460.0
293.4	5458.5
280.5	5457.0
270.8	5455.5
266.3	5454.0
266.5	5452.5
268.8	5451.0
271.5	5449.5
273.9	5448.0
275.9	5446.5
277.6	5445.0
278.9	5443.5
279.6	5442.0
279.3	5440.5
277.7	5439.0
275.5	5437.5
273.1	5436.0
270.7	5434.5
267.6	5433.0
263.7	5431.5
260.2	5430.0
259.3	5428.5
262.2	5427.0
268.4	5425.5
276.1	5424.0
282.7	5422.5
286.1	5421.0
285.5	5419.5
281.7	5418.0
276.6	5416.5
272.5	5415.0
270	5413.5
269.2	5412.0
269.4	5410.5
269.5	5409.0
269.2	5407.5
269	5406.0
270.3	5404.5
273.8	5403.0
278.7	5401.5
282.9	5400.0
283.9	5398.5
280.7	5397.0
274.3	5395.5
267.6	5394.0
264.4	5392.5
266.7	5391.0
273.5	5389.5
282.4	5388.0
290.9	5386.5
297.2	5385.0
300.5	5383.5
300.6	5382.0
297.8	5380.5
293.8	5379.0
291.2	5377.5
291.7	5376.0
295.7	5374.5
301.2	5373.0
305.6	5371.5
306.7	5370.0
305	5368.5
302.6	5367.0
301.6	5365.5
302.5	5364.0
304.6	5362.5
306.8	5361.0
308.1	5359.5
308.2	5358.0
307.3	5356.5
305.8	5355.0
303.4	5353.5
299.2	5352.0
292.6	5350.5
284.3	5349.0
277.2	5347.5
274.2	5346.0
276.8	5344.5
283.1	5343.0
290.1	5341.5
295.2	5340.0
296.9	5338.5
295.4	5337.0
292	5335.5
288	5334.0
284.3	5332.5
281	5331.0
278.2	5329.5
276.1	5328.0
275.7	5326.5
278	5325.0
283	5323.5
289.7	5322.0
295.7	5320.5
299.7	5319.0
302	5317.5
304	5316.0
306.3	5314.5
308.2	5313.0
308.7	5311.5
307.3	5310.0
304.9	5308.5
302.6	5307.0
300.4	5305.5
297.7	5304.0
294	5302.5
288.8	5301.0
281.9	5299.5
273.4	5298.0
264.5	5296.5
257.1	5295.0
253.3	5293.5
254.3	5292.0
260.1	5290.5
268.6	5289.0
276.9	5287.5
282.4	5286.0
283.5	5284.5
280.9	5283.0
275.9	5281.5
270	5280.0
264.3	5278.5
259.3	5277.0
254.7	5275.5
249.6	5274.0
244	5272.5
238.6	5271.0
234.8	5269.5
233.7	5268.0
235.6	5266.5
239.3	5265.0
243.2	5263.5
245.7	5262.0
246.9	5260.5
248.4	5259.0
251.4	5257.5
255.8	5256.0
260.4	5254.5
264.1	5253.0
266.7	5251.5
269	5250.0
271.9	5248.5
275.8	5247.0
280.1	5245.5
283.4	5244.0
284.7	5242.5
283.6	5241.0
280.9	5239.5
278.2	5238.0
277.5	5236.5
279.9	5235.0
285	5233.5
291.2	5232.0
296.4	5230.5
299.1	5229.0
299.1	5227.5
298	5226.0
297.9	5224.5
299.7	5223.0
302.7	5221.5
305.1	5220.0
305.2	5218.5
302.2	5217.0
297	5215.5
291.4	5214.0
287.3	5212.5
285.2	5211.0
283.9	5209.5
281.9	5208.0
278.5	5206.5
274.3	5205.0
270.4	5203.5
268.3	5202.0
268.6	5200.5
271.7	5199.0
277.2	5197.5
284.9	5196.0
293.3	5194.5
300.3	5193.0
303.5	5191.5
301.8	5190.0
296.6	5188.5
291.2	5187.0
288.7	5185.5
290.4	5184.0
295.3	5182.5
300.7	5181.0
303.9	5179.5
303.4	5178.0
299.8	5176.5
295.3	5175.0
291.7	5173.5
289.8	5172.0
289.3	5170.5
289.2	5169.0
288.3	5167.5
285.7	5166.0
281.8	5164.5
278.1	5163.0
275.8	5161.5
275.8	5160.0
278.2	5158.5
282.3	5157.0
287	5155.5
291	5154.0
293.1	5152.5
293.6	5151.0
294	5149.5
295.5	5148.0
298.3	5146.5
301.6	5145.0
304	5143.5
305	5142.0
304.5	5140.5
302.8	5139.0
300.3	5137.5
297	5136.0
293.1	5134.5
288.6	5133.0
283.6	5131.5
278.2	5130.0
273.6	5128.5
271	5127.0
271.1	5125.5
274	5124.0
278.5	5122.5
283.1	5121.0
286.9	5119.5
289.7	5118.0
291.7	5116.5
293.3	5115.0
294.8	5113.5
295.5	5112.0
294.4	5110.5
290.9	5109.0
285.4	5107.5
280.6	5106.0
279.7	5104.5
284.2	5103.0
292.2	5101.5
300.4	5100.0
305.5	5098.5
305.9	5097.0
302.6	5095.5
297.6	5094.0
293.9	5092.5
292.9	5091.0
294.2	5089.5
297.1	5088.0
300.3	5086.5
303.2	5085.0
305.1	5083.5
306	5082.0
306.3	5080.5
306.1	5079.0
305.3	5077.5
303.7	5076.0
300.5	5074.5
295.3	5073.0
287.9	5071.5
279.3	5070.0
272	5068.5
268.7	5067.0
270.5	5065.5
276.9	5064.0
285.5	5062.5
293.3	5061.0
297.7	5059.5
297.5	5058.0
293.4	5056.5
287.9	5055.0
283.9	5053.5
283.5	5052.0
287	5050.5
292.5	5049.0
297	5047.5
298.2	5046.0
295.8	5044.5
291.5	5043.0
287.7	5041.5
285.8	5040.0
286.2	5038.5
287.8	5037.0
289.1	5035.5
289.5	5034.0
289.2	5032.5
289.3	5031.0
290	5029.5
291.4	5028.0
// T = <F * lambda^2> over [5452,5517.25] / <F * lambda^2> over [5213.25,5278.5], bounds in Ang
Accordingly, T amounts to 1.18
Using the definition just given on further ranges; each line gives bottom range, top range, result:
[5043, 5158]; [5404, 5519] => 1.12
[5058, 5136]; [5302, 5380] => 1.12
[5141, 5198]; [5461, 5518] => 1.14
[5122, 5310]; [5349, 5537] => 1.11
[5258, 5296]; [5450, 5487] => 1.27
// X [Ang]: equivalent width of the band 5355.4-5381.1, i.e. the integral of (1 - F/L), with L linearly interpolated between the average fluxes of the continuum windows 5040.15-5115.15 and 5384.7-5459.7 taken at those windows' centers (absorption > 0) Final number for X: -2.3 Ang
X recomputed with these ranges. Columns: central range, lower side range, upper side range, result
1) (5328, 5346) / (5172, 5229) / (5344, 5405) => 0.3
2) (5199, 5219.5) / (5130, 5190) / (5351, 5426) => 0.5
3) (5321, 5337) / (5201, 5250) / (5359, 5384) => 0.7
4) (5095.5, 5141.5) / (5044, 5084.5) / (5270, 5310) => -0.3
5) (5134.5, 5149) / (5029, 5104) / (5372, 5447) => -0.6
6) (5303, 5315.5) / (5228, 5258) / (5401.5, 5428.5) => -1.3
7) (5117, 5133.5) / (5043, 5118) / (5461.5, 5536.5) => 0.7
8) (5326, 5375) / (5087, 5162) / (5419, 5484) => -0.9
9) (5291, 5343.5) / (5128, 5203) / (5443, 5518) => 0.4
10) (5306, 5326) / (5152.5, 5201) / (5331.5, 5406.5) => -0.6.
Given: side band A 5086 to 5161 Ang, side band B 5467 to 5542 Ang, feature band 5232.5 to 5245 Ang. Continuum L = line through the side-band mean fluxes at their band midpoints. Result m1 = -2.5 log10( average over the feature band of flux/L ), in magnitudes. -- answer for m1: 0.03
